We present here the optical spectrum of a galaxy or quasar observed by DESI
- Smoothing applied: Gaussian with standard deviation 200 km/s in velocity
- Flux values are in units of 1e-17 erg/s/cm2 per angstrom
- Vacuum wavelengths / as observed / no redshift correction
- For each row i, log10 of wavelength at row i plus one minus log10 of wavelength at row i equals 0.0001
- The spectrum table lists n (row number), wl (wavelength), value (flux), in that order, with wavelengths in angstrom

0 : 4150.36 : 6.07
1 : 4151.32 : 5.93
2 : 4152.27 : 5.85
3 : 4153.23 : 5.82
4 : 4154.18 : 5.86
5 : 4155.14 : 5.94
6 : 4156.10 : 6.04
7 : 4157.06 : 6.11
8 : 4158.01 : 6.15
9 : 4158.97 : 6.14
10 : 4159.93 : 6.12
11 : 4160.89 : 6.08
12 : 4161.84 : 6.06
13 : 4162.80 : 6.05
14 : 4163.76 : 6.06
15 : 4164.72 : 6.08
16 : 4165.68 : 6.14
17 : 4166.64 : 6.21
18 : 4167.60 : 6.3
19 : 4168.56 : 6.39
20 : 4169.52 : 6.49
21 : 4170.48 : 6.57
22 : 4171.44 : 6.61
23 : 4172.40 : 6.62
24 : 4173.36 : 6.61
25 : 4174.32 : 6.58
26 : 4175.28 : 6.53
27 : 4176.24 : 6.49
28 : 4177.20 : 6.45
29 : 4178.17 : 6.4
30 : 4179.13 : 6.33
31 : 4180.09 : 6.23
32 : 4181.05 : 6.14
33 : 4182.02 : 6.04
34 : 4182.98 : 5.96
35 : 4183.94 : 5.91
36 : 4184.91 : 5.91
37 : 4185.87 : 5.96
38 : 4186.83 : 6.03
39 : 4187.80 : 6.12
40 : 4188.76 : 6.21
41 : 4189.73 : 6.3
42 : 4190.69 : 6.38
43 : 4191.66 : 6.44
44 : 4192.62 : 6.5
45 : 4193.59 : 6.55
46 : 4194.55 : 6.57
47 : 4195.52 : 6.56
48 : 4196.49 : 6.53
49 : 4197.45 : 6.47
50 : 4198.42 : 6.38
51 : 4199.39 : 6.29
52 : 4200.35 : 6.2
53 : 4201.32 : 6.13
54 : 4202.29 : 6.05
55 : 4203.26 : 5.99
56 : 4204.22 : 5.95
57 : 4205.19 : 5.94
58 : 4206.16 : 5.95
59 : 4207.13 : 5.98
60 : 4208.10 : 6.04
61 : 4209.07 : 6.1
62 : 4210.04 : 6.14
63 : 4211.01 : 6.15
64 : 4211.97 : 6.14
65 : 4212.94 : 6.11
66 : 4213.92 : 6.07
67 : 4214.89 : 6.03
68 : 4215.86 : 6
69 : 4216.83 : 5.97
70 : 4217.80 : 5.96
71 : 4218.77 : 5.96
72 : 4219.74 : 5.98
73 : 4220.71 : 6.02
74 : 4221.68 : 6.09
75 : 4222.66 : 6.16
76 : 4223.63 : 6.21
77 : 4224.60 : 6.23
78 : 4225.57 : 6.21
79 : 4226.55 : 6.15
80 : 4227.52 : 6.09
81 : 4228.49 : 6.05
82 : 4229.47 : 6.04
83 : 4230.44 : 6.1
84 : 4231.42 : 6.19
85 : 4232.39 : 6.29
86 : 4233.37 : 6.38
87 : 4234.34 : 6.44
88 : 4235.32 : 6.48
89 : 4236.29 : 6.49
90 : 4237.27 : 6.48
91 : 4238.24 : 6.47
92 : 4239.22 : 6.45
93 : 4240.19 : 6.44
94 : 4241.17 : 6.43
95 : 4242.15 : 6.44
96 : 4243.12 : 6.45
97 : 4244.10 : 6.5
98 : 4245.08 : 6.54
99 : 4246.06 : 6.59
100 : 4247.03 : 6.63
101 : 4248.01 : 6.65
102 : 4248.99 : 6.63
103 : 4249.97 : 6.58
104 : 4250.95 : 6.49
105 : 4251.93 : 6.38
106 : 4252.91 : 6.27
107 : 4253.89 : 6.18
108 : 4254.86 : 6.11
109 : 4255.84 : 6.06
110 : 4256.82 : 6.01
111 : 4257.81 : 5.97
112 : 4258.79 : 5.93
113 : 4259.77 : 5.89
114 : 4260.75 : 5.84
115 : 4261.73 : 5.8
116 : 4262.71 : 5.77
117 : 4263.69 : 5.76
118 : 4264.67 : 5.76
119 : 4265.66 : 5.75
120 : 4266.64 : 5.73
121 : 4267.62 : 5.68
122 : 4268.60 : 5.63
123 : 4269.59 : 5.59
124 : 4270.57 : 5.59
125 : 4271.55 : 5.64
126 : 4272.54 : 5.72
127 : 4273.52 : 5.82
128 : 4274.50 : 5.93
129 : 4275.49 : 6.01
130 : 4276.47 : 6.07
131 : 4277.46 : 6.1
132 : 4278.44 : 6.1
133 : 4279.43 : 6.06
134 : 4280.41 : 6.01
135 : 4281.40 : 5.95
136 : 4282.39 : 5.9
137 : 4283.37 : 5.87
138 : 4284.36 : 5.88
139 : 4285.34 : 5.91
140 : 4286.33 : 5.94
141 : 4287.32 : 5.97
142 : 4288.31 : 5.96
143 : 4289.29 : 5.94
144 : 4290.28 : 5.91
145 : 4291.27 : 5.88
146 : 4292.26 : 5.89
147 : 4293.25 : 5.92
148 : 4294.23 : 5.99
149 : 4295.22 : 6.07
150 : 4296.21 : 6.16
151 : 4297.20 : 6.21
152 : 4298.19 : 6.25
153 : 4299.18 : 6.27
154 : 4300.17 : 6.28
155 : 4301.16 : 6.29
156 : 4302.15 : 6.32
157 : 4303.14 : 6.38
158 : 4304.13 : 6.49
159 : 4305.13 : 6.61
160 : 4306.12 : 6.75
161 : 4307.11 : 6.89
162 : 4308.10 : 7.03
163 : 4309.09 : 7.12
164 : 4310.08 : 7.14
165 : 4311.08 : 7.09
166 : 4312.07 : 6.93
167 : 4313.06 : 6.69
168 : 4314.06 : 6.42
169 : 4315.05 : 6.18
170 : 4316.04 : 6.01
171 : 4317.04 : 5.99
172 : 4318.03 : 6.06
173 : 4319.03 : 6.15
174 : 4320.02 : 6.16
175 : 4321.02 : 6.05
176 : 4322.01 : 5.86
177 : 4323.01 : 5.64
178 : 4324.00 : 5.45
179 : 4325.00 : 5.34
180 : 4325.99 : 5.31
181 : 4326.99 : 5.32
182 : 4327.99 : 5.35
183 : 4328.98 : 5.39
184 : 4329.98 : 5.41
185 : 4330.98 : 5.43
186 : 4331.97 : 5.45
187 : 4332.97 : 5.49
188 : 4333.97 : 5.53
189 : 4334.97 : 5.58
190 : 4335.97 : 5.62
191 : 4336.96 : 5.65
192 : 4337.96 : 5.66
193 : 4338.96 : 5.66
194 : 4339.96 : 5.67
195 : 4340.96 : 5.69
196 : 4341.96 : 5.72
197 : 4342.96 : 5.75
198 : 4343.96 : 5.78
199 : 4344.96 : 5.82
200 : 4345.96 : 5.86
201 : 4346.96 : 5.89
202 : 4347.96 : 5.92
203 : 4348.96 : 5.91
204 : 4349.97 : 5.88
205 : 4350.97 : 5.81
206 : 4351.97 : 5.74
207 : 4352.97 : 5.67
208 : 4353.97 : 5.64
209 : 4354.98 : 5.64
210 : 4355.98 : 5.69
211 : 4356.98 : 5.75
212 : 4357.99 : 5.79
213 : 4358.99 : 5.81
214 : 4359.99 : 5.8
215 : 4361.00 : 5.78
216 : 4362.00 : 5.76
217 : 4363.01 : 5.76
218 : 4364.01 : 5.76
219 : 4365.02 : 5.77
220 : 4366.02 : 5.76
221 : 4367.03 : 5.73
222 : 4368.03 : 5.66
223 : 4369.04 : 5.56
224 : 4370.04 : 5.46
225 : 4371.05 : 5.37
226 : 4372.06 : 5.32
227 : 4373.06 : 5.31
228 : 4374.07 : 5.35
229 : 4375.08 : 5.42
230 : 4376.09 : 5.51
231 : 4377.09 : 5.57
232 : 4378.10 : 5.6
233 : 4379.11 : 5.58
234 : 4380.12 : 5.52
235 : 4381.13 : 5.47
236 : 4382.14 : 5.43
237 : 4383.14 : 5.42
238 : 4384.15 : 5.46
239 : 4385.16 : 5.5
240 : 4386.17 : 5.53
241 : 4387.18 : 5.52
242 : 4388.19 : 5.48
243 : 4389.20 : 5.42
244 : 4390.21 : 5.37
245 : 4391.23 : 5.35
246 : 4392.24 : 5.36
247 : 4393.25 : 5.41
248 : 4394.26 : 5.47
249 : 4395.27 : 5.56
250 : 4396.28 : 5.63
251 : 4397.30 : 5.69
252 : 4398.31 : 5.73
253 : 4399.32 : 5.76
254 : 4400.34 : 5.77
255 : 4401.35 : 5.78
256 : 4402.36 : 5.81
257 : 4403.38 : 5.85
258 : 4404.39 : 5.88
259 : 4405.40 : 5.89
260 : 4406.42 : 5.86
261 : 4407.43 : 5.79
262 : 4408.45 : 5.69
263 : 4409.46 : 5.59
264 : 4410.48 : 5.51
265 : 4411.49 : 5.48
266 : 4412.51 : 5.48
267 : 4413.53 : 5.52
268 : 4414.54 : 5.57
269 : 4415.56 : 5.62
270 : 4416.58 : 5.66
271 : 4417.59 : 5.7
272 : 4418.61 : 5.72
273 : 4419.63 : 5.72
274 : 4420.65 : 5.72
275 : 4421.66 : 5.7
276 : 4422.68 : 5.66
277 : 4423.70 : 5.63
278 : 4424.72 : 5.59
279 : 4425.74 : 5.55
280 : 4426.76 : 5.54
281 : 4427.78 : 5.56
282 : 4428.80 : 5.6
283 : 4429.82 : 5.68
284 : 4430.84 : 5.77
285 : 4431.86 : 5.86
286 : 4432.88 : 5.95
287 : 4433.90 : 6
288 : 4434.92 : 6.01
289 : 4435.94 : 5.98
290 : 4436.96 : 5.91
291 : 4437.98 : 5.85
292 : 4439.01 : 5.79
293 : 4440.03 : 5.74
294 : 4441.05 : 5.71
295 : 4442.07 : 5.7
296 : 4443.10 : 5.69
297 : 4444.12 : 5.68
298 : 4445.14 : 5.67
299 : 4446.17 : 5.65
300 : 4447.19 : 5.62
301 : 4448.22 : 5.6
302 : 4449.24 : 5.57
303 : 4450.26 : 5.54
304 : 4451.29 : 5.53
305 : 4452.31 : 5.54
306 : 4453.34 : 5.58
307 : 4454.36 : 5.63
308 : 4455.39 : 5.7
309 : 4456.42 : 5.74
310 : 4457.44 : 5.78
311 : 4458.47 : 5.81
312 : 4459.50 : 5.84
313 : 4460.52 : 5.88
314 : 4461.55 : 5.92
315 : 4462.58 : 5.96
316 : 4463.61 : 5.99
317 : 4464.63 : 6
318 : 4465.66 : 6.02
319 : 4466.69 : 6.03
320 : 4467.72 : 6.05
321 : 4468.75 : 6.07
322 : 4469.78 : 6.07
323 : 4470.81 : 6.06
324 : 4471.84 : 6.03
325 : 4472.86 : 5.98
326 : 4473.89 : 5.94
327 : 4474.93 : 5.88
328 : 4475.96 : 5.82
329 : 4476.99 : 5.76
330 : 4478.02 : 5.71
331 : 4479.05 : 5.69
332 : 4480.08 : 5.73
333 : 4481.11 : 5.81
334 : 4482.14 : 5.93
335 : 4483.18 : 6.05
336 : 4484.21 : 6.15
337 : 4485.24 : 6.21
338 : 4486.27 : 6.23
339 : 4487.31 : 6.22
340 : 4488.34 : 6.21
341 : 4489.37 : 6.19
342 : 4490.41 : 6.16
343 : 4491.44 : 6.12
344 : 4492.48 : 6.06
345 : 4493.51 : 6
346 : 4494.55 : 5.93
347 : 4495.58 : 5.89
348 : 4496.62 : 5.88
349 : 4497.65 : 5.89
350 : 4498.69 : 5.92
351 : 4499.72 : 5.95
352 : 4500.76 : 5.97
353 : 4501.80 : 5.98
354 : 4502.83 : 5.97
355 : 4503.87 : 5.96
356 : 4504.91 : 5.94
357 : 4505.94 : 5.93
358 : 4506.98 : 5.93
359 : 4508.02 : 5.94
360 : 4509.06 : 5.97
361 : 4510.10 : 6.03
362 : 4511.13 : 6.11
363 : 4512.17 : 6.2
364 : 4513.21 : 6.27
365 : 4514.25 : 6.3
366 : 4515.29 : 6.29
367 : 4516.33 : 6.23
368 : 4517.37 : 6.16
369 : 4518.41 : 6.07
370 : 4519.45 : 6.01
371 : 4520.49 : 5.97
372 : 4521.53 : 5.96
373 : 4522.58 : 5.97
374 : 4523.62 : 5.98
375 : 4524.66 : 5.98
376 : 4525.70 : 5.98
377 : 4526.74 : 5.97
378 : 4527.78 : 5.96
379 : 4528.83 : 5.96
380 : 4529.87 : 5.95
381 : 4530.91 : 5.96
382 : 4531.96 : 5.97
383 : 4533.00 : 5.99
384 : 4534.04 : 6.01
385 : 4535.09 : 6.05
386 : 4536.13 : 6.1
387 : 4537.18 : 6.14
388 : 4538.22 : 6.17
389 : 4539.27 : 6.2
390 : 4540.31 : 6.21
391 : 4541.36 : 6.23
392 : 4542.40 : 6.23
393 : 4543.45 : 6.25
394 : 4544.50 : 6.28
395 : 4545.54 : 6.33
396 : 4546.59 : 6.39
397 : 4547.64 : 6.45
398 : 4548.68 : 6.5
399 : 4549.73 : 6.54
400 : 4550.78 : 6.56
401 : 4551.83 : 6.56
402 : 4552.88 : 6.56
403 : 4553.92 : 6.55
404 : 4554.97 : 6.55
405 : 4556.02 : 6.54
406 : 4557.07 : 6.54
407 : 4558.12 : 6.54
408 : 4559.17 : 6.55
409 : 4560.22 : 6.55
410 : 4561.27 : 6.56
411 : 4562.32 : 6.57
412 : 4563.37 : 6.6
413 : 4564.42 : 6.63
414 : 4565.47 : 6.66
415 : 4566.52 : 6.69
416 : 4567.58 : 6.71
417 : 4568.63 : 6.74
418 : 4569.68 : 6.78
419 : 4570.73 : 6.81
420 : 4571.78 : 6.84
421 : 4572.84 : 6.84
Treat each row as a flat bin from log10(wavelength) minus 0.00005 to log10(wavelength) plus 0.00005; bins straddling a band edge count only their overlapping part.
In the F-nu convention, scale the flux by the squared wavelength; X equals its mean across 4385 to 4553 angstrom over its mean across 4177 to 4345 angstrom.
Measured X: 1.06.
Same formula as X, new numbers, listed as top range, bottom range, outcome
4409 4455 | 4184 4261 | 1.00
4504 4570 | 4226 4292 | 1.17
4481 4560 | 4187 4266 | 1.13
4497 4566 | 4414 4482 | 1.11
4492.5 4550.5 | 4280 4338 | 1.11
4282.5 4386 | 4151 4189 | 1.02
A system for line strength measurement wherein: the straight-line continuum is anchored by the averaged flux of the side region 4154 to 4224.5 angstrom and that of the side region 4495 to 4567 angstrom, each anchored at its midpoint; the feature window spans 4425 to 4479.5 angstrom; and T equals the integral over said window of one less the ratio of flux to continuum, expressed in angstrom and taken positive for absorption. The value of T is 3.54 angstrom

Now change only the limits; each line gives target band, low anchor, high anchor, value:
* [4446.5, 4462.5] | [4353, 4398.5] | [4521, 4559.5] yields 0.5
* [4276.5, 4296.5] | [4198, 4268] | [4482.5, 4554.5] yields 0.6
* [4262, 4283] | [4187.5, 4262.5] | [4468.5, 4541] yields 1.2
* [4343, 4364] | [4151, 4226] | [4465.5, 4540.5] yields 1.1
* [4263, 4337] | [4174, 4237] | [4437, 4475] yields 0.6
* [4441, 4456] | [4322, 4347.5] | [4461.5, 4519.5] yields 0.7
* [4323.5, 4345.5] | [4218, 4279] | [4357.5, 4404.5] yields 0.9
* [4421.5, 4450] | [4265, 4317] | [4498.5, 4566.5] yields 2.1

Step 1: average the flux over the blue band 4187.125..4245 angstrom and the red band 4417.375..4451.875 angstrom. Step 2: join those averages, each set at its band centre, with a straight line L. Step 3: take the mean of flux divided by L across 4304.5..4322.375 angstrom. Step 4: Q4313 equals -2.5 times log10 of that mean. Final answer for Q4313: -0.089 mag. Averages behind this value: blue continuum 6.23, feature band 6.51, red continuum 5.71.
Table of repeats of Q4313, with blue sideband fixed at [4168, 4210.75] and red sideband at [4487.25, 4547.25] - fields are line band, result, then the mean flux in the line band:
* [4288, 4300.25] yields 0.03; 6.05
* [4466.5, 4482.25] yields 0.03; 5.91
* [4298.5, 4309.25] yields -0.06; 6.56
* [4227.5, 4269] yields 0.00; 6.21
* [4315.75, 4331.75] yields 0.09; 5.67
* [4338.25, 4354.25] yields 0.07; 5.78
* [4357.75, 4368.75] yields 0.07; 5.76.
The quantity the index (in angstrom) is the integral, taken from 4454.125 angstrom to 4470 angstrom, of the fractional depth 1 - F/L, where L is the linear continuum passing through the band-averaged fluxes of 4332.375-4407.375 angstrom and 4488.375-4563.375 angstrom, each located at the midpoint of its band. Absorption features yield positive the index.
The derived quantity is 0.12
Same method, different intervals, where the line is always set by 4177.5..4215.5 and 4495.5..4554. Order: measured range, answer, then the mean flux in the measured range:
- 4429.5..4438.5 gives 0.4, 5.89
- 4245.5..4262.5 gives -0.2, 6.23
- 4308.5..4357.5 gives 2.4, 5.86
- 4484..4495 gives 0.0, 6.13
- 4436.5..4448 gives 0.8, 5.72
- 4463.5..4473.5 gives 0.2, 6.04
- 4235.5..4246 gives -0.5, 6.47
